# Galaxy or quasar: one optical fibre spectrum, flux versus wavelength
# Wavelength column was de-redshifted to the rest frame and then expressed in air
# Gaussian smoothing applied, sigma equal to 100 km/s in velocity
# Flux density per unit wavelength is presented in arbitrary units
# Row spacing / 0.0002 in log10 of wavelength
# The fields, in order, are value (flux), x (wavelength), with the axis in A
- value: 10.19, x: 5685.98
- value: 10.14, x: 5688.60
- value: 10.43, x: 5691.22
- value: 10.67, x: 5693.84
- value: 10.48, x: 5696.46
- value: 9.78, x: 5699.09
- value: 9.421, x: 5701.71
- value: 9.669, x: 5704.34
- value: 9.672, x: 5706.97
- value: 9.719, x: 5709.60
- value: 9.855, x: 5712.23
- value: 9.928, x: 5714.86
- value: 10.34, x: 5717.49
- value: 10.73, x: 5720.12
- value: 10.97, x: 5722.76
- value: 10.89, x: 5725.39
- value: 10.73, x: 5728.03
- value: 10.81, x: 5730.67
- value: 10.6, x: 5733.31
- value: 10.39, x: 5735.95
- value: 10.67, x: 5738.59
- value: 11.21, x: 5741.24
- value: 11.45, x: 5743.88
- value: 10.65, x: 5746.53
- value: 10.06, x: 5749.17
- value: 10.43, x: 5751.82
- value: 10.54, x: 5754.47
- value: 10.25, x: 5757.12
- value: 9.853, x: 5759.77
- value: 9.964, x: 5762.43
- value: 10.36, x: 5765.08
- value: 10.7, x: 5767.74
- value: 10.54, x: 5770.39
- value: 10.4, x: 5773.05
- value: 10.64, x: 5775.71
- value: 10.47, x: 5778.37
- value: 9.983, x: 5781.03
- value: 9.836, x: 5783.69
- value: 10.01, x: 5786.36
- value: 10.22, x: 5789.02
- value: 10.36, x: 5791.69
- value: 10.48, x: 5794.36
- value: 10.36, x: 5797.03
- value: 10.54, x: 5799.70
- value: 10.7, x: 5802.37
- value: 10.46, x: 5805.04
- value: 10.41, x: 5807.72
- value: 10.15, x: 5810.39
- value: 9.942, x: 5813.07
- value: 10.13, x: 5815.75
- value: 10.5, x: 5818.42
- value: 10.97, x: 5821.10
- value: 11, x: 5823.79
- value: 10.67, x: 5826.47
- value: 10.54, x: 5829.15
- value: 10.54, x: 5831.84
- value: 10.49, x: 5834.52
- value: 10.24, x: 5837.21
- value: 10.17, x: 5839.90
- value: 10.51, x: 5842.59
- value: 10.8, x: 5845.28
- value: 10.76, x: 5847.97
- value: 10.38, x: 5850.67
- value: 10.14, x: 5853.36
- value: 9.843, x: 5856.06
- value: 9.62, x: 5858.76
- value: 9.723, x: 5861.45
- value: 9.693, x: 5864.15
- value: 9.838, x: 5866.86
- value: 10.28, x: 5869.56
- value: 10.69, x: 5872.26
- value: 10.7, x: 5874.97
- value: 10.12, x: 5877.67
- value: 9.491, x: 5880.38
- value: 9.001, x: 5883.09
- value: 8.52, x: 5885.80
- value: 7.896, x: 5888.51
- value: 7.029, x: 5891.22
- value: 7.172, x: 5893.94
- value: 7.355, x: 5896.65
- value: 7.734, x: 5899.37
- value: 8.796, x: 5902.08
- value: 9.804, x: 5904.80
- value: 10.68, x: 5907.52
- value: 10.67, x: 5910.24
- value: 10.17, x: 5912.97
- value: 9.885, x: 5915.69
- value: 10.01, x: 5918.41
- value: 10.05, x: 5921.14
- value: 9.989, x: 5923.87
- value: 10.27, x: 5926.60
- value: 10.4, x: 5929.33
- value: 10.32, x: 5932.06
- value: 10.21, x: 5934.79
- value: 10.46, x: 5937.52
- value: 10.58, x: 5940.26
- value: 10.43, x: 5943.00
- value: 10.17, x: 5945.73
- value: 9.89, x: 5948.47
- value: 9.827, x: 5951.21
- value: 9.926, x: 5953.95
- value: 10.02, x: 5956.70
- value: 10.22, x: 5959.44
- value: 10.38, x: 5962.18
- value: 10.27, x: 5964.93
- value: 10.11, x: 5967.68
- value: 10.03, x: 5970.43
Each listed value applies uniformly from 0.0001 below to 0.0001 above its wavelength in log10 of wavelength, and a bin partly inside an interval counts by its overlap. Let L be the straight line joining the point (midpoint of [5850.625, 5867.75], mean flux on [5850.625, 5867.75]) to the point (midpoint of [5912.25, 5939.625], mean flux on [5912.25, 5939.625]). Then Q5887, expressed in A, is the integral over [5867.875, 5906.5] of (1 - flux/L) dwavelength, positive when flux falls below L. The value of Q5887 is 4.1 A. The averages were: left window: 9.85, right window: 10.2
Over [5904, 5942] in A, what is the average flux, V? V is 10.3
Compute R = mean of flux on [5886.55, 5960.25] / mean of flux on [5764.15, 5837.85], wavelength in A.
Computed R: 0.92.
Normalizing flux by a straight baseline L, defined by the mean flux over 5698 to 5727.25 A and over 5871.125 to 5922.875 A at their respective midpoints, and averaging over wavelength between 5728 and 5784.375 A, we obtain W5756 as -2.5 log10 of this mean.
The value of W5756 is -0.062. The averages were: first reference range 10.1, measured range 10.5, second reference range 9.25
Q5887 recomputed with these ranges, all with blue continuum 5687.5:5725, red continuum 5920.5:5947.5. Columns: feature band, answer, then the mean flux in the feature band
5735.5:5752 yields -0.9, 10.7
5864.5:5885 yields 0.6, 9.96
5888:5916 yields 3.9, 8.83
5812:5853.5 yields -1.1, 10.5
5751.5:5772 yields -0.3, 10.3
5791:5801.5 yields -0.3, 10.4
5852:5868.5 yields 0.7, 9.82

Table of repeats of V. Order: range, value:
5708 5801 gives 10.4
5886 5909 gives 8.33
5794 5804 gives 10.5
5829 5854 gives 10.5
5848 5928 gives 9.52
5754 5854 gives 10.4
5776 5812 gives 10.3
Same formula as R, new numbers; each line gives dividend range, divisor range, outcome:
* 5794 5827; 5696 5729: 1.03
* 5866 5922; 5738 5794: 0.90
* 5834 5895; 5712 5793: 0.93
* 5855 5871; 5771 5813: 0.95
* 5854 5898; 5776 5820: 0.89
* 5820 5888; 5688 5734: 0.99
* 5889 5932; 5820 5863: 0.90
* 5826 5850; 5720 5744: 0.97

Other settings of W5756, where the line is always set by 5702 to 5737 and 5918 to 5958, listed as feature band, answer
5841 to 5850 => -0.04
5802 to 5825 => -0.02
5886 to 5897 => 0.34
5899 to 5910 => 0.07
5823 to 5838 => -0.04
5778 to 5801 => 0.00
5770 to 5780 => -0.02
